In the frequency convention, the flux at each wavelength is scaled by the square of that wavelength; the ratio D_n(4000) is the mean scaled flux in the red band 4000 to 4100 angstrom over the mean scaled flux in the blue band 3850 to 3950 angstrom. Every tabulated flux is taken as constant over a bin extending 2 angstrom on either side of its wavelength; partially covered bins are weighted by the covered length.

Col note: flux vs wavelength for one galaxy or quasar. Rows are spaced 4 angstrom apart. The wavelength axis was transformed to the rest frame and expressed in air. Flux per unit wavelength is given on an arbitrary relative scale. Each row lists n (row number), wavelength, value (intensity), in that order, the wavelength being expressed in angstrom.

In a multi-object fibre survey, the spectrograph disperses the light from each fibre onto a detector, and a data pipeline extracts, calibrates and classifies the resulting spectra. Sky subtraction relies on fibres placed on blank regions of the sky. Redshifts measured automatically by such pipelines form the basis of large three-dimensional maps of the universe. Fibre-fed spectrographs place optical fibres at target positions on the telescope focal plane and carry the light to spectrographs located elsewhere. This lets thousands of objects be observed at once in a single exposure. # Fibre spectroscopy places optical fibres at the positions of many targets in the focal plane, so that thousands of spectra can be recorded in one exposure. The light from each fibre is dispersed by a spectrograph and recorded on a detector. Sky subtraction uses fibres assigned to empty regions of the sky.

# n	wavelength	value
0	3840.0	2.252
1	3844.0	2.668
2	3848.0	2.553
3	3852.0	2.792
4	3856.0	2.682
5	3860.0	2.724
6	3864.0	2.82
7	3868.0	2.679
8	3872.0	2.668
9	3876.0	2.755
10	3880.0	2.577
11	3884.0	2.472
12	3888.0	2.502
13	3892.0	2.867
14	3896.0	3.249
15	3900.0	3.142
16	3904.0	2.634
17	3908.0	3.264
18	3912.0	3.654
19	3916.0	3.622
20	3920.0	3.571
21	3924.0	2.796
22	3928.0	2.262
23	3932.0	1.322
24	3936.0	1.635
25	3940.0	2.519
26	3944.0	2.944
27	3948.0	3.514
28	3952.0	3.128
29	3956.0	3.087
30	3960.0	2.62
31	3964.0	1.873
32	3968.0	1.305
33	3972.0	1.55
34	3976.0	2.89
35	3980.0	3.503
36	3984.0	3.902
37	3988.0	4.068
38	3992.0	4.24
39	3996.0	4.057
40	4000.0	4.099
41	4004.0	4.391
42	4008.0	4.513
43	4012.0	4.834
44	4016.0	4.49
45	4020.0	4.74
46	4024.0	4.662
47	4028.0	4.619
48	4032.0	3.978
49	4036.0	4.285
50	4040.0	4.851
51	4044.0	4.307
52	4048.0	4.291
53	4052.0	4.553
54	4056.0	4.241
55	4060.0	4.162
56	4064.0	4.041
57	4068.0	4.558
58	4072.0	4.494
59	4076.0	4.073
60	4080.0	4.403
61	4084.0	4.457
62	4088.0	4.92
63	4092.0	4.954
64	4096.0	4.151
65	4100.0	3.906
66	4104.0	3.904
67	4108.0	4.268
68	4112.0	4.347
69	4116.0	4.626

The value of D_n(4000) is 1.72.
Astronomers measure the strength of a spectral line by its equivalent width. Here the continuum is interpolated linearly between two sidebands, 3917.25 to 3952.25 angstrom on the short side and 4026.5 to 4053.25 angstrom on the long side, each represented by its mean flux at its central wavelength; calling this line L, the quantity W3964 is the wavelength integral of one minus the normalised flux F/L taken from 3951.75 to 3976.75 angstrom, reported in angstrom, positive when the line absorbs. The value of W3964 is 6.7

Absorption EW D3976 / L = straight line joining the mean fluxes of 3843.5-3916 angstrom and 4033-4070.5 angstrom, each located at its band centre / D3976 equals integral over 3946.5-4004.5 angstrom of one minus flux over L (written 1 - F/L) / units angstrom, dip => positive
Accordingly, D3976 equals 8.2 angstrom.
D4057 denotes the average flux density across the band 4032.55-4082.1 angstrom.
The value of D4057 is 4.34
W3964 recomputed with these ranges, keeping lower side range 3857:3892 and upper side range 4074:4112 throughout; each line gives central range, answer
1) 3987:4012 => -4.6 angstrom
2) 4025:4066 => -3.8 angstrom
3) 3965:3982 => 5.7 angstrom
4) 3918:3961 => 6.7 angstrom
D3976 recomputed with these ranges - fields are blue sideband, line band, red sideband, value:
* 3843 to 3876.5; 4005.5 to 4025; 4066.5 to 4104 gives -3.84 angstrom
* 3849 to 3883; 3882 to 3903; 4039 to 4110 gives 0.57 angstrom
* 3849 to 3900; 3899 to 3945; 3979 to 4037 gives 7.06 angstrom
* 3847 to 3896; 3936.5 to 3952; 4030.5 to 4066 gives 2.25 angstrom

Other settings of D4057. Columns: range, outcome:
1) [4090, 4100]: 4.42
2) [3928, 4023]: 3.26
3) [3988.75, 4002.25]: 4.13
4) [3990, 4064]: 4.4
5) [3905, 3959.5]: 2.86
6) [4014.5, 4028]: 4.63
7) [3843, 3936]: 2.77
